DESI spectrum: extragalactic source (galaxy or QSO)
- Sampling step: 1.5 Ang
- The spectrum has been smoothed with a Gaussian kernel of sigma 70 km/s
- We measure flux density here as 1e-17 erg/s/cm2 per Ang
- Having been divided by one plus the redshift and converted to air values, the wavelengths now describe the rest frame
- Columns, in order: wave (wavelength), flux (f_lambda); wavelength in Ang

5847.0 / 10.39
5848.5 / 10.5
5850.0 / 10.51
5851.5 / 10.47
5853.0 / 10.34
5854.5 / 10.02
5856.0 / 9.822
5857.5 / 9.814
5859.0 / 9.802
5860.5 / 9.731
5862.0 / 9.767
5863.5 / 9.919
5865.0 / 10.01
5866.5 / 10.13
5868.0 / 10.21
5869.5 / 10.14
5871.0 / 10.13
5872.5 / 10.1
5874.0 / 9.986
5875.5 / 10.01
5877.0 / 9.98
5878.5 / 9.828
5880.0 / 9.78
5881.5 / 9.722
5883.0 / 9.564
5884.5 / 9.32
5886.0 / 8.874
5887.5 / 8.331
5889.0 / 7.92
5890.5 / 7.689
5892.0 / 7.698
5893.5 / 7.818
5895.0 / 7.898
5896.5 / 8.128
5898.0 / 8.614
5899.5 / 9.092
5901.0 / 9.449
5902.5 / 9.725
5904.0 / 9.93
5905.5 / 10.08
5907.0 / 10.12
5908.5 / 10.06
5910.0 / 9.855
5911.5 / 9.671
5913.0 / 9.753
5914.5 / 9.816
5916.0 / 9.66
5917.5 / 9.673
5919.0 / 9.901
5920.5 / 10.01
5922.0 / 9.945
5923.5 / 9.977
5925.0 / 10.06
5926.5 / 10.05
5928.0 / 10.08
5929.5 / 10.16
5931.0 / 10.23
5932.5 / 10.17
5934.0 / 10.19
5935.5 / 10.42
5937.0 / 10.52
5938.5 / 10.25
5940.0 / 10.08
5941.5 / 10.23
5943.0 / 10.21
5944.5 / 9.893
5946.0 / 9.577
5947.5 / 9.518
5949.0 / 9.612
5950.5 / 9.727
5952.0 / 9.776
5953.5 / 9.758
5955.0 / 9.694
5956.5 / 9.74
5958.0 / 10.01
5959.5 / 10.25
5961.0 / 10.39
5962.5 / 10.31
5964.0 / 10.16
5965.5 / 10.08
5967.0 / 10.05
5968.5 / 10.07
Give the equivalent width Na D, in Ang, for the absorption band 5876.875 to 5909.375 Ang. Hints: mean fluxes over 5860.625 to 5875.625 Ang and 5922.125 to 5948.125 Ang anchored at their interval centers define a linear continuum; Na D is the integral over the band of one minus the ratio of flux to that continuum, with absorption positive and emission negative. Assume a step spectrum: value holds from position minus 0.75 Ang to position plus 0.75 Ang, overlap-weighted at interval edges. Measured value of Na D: 3.2 Ang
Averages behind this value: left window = 10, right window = 10.1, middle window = 9.06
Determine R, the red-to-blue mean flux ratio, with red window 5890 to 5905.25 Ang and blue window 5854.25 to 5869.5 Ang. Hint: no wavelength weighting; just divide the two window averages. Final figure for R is 0.87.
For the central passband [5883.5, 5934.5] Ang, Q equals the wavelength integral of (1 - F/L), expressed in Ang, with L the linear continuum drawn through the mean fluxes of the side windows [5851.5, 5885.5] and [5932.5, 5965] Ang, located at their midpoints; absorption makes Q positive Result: 2.9 Ang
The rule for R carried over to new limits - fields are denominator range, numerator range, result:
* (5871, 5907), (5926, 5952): 1.10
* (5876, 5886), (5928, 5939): 1.06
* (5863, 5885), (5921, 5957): 1.01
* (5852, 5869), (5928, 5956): 1.00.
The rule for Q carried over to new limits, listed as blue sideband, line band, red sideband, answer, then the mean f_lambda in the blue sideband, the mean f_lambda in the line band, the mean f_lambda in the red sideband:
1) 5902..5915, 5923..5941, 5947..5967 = -0.5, 9.89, 10.2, 9.93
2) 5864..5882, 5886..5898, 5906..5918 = 2.3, 10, 8.03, 9.83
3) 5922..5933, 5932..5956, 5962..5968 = 0.3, 10.1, 9.97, 10.1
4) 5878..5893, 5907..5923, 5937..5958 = -0.9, 8.84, 9.85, 9.88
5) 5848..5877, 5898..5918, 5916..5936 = 0.7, 10.1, 9.72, 10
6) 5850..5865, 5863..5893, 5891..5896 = -2.3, 9.99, 9.45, 7.82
